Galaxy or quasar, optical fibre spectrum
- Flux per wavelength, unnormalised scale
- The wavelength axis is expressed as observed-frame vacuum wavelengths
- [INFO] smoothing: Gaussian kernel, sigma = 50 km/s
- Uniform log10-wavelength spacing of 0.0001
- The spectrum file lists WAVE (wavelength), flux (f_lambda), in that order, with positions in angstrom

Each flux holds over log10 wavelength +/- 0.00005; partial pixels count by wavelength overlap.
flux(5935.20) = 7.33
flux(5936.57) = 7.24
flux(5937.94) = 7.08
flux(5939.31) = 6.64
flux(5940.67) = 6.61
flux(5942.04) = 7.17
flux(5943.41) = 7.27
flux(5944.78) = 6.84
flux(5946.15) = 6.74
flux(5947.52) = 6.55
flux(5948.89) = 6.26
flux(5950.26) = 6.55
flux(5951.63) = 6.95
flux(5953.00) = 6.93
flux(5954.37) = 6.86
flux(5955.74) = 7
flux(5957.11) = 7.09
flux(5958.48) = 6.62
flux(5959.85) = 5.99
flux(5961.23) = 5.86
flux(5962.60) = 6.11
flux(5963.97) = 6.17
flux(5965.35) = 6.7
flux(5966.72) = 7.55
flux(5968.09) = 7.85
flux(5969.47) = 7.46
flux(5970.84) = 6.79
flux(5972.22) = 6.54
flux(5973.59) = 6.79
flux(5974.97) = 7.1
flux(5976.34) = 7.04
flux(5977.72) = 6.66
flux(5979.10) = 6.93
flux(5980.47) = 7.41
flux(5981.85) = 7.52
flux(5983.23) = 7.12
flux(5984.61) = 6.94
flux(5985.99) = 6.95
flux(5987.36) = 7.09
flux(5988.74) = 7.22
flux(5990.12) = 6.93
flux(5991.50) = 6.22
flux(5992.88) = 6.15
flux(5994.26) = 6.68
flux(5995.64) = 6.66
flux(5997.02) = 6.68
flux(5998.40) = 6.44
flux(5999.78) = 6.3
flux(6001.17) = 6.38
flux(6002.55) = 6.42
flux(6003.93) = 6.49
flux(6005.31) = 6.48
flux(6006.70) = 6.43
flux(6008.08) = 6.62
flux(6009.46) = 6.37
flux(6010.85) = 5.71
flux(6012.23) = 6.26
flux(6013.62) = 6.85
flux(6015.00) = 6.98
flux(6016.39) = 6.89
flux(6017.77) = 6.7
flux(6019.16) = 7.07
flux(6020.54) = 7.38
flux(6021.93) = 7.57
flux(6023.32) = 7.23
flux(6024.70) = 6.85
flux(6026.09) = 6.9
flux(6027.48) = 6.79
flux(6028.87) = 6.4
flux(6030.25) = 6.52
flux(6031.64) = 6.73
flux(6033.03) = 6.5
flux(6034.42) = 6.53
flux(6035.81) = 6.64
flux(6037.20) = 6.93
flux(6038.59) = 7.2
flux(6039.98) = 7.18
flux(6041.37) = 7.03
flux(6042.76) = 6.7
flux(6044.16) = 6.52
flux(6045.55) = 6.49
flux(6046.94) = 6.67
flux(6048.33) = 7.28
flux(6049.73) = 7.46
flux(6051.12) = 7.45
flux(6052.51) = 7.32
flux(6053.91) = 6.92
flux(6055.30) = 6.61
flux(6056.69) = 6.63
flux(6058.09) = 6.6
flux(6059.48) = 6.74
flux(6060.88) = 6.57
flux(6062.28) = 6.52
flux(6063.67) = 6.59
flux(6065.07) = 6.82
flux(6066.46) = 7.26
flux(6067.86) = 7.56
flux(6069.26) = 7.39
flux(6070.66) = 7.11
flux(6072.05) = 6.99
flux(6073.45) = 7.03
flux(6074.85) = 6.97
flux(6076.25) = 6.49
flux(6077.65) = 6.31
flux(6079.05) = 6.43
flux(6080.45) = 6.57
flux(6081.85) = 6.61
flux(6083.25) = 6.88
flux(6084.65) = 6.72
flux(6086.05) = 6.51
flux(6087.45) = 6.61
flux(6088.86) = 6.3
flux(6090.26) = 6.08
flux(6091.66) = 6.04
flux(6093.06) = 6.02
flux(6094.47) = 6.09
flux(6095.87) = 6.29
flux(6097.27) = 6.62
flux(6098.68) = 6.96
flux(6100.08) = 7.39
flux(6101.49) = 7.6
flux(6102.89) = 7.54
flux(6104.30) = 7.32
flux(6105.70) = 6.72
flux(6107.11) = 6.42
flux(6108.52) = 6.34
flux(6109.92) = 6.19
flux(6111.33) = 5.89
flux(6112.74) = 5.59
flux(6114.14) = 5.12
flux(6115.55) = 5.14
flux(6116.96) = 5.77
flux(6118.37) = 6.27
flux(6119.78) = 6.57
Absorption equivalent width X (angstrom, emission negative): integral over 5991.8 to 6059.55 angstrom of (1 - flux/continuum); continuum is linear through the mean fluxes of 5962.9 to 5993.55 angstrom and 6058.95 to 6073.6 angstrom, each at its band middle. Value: 2.12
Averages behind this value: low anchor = 6.95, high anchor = 6.96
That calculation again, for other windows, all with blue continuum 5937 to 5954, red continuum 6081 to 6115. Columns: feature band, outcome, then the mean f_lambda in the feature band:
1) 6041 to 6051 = -0.5 angstrom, 6.9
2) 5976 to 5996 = -0.5 angstrom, 6.9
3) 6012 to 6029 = -0.8 angstrom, 6.95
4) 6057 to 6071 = -0.7 angstrom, 6.9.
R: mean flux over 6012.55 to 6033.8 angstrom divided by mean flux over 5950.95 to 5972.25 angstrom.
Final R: 1.0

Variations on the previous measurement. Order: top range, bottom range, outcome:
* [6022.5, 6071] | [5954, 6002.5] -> 1.01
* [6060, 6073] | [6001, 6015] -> 1.08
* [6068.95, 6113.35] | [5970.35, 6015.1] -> 0.99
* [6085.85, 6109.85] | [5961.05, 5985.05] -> 0.96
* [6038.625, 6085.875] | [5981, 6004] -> 1.02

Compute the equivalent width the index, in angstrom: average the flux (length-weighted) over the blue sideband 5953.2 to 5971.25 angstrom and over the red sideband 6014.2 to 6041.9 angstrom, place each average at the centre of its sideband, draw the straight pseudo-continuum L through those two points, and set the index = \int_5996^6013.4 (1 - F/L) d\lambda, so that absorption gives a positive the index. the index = 1.16 angstrom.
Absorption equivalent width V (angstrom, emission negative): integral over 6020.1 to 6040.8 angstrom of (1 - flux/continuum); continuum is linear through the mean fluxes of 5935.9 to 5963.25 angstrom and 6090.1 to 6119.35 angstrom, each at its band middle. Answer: -1.1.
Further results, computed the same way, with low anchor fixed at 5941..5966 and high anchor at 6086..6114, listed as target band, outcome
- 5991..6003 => 0.3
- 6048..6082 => -1.8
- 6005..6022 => -0.3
